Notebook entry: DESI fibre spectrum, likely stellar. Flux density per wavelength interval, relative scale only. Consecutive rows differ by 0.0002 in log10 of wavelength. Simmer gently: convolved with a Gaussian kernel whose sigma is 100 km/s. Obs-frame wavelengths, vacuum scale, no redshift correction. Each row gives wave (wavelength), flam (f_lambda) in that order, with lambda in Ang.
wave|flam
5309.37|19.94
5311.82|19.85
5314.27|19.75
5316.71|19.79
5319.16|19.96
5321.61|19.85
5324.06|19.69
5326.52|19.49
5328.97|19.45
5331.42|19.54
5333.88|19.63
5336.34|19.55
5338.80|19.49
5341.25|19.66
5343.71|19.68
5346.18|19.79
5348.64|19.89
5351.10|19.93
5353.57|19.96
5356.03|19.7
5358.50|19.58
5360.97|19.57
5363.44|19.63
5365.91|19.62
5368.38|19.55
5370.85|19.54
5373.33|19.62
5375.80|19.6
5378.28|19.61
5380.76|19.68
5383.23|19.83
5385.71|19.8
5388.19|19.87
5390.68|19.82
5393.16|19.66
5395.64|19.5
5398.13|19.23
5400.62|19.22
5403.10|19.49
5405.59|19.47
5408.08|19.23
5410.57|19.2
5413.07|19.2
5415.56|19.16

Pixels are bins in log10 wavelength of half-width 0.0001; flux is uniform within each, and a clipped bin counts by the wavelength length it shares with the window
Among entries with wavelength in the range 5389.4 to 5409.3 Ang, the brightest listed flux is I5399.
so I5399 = 19.82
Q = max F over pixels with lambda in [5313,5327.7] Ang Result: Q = 19.96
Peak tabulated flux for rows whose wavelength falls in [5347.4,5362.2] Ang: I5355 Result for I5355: 19.96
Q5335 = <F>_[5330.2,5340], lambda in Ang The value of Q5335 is 19.5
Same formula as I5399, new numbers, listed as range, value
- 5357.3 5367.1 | 19.63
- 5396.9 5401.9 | 19.23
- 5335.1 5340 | 19.55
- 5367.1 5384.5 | 19.83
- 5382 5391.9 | 19.87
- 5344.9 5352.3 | 19.93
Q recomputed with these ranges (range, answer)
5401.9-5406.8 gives 19.49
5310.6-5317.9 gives 19.85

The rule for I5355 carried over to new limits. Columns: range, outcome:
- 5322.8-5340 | 19.69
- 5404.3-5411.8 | 19.47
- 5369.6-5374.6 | 19.62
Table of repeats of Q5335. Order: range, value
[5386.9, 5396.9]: 19.7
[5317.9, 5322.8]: 19.9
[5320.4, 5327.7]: 19.7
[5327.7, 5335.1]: 19.6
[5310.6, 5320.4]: 19.8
